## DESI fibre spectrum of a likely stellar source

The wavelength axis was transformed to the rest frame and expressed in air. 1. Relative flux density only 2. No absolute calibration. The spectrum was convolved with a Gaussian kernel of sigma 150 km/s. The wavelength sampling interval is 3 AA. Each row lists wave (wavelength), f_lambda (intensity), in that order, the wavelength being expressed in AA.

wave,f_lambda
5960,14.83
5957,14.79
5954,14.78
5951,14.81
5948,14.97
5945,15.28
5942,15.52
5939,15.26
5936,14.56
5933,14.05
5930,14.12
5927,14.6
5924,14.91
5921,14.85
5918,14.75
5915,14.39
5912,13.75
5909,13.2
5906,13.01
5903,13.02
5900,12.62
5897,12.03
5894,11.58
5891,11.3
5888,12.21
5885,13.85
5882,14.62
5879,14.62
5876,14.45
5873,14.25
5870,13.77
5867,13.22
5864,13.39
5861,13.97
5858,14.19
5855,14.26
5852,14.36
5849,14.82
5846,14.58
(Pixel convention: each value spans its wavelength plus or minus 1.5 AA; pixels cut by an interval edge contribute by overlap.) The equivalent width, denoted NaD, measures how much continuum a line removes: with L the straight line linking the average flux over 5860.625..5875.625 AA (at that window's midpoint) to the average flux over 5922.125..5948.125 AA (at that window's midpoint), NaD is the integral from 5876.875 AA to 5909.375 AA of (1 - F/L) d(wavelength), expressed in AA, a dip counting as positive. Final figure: 2.8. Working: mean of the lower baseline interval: 13.8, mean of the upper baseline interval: 14.8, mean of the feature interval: 12.9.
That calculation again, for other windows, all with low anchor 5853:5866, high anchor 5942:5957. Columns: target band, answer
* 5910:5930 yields 0.2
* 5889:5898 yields 1.7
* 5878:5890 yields 0.5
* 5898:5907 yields 1.0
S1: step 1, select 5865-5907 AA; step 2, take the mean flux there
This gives 13.2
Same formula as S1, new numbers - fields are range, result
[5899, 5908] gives 12.9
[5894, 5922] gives 13.4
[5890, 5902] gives 12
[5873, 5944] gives 13.8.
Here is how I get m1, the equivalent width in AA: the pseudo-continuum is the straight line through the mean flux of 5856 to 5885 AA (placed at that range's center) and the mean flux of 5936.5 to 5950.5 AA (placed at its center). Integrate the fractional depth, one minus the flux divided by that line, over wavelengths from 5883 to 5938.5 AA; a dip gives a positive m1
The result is 4.3 AA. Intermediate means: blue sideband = 14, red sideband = 15.2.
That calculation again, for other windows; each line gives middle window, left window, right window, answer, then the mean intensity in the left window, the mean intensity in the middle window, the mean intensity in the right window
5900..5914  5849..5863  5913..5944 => 1.3 AA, 14.2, 13.2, 14.7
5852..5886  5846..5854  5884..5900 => -1.5 AA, 14.6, 14.1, 12.2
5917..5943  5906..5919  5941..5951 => -0.3 AA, 13.9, 14.7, 15.2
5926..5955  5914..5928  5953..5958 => -0.1 AA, 14.7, 14.8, 14.8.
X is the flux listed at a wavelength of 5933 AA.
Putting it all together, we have 14.05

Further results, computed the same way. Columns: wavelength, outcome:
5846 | 14.58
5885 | 13.85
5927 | 14.6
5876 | 14.45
